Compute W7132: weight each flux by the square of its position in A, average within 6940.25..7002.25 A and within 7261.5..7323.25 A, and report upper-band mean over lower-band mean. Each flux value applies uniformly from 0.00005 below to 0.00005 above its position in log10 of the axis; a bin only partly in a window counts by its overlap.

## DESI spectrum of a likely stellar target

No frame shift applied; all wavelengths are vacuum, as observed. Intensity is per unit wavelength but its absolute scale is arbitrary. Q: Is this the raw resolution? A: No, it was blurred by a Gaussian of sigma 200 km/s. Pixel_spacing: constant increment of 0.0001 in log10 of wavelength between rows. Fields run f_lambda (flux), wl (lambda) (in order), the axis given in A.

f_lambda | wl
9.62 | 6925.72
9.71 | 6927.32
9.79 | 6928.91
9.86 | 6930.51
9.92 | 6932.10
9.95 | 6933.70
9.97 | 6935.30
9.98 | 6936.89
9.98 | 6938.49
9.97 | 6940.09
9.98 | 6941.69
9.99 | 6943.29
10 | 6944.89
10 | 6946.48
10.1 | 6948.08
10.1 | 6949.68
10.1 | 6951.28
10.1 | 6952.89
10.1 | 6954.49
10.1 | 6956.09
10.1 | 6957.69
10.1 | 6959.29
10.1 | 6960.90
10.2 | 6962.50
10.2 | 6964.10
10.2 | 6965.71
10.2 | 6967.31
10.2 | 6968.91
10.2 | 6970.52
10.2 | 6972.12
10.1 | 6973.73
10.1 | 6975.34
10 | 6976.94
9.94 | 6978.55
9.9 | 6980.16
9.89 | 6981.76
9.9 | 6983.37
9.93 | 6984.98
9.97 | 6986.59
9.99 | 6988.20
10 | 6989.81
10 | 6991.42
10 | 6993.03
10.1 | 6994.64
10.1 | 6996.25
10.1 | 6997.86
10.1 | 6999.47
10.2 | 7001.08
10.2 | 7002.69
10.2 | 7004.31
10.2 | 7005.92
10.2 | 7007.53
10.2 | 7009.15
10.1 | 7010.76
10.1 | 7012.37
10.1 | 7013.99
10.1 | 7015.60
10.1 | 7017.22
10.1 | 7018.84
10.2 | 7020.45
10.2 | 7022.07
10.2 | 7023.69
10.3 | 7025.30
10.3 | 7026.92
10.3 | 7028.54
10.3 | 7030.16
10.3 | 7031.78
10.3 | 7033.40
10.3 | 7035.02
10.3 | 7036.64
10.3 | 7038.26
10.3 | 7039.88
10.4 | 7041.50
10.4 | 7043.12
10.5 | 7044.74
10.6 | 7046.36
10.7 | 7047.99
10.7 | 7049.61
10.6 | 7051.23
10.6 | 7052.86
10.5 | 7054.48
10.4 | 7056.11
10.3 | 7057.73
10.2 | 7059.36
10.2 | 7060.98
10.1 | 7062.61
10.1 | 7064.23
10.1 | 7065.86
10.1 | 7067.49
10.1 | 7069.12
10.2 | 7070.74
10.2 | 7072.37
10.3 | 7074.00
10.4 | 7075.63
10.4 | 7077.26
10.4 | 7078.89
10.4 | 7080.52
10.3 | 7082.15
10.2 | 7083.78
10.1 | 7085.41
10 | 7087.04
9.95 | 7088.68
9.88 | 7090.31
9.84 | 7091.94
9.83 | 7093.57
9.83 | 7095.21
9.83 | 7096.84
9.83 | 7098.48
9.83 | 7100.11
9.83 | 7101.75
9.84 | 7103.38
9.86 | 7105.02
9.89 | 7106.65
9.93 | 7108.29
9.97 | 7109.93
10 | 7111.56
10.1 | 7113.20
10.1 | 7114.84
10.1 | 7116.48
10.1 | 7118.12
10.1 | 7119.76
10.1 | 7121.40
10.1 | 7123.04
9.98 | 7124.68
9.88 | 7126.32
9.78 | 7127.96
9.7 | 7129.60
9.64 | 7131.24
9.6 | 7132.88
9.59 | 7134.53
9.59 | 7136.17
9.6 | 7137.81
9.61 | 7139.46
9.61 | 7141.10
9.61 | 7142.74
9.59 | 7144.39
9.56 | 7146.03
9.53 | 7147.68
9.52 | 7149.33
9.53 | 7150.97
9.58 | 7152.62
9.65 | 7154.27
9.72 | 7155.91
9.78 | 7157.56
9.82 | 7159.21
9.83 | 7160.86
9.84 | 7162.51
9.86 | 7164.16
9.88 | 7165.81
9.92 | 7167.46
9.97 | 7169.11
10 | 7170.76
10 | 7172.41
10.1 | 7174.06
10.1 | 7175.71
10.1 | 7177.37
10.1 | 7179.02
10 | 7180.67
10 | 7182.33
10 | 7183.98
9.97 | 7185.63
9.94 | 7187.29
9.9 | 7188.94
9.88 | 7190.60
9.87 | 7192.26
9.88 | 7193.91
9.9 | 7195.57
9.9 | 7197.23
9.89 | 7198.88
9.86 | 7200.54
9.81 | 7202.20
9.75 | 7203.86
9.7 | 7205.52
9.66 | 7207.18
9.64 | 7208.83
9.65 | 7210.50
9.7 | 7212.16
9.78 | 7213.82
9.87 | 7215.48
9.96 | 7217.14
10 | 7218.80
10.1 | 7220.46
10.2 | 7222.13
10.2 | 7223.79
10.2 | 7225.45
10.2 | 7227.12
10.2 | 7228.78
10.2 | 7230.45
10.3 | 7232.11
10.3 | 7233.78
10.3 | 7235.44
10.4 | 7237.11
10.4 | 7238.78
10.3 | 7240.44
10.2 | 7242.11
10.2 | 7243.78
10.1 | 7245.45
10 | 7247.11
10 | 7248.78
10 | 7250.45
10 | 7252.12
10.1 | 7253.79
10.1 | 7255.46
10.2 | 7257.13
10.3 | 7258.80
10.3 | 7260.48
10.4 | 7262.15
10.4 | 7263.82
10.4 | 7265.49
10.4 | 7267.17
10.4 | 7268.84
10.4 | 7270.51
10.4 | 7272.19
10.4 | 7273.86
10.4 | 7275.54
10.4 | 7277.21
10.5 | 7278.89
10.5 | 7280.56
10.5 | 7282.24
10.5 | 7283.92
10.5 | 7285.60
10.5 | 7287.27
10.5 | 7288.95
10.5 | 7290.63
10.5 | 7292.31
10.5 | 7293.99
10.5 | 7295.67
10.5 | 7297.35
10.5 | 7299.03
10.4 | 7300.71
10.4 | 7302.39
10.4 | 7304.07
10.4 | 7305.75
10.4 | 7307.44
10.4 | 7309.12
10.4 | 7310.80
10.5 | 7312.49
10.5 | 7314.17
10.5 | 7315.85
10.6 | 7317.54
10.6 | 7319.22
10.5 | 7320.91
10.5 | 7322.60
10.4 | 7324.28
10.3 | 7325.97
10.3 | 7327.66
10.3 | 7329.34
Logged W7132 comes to 1.14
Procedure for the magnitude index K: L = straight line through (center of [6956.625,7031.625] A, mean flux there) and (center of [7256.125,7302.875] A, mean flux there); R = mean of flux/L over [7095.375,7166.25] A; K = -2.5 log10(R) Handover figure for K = 0.05 mag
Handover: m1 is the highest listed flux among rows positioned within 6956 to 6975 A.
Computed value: 10.2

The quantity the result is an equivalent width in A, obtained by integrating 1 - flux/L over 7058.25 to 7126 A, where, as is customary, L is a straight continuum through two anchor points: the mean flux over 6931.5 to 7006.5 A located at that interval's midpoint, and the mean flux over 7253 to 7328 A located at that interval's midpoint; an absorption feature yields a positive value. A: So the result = 0.9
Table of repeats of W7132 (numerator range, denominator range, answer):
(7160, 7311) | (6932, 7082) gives 1.06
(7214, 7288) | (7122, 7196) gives 1.07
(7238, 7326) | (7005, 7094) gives 1.08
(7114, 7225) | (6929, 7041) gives 1.03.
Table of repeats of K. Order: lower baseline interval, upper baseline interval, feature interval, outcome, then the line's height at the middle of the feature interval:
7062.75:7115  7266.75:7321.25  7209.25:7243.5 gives 0.023 mag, 10.3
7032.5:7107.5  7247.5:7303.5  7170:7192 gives 0.031 mag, 10.3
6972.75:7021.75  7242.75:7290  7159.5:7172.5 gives 0.035 mag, 10.2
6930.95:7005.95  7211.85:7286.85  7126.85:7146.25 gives 0.059 mag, 10.2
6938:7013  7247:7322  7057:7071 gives 0.002 mag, 10.2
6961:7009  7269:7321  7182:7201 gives 0.045 mag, 10.3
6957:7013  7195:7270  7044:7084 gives -0.027 mag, 10.1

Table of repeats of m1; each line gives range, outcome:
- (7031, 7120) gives 10.7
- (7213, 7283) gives 10.5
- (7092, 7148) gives 10.1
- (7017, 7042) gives 10.4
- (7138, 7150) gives 9.61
